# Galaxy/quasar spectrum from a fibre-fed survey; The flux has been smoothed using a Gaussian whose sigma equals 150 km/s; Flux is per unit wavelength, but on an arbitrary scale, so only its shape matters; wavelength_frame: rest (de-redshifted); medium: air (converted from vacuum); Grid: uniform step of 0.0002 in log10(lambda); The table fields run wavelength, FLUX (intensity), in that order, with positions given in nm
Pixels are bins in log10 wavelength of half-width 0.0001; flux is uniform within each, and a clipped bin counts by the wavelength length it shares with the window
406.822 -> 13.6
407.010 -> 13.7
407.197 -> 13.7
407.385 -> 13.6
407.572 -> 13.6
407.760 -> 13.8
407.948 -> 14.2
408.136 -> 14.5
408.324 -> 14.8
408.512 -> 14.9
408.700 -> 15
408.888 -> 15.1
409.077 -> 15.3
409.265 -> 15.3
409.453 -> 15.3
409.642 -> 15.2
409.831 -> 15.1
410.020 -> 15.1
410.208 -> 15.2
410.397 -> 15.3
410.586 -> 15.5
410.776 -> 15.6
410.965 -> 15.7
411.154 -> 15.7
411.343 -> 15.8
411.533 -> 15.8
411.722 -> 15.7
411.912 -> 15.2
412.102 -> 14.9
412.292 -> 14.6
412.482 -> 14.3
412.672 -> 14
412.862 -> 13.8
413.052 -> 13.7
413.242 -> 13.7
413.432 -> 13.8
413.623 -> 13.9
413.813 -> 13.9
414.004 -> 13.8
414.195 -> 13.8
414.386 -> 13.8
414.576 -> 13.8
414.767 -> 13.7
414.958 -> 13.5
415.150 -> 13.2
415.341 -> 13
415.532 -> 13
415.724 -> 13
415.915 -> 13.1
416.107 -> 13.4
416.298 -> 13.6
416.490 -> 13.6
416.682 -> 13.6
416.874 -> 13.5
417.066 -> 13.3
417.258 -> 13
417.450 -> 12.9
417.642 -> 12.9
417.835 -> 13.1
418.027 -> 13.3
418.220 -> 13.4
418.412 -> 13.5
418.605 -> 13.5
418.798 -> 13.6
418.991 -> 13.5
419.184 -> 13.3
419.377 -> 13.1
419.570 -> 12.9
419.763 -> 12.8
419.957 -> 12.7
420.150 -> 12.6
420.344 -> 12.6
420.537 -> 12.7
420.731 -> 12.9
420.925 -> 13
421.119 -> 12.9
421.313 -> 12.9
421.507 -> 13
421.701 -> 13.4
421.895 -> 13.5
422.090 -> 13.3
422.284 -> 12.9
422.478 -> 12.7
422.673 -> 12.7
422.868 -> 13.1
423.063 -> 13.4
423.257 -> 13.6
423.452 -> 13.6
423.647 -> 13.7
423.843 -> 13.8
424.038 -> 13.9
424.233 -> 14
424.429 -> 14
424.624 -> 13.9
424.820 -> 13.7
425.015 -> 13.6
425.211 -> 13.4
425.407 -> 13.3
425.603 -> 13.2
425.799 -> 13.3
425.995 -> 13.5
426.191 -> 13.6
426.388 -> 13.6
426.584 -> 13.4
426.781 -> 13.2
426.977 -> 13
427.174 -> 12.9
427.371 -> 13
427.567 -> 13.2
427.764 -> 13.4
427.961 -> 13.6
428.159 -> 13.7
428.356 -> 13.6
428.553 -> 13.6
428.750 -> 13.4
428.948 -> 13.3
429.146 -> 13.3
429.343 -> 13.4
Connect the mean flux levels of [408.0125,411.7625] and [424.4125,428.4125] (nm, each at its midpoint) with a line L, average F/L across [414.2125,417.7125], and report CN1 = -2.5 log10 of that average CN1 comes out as 0.10 mag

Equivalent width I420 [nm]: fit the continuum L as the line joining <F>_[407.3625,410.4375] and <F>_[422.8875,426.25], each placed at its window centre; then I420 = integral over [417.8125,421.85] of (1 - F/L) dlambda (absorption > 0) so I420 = 0.26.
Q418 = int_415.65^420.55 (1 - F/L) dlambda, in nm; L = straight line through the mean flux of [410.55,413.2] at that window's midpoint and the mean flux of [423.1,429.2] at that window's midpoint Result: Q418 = 0.39 nm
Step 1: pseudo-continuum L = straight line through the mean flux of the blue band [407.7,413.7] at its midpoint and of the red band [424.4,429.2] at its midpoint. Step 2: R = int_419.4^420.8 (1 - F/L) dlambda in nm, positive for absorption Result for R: 0.13 nm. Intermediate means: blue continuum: 14.9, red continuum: 13.4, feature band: 12.8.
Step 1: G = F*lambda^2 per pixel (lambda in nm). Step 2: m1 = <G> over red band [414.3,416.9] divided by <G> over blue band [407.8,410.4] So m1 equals 0.92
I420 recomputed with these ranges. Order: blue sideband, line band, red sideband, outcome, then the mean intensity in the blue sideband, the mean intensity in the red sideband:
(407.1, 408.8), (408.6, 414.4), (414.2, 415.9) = -0.418 nm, 14.2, 13.4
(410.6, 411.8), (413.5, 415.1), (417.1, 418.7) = 0.087 nm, 15.7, 13.2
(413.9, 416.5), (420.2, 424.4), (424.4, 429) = 0.065 nm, 13.4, 13.4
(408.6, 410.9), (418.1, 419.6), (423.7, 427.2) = 0.093 nm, 15.3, 13.5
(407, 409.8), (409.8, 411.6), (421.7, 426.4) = -0.135 nm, 14.6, 13.5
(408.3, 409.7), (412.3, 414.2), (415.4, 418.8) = 0.034 nm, 15.1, 13.3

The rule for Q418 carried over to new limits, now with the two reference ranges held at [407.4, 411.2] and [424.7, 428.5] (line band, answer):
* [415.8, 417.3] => 0.10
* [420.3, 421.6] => 0.10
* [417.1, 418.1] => 0.08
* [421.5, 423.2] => 0.08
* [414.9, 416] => 0.10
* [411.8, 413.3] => 0.04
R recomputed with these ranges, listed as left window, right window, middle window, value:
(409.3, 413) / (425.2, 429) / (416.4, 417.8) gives 0.12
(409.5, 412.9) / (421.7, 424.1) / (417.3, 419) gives 0.10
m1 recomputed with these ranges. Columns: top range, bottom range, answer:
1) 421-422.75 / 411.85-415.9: 0.98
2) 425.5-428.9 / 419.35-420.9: 1.08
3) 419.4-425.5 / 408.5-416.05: 0.96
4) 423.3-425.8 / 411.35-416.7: 1.03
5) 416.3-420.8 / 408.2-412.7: 0.90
